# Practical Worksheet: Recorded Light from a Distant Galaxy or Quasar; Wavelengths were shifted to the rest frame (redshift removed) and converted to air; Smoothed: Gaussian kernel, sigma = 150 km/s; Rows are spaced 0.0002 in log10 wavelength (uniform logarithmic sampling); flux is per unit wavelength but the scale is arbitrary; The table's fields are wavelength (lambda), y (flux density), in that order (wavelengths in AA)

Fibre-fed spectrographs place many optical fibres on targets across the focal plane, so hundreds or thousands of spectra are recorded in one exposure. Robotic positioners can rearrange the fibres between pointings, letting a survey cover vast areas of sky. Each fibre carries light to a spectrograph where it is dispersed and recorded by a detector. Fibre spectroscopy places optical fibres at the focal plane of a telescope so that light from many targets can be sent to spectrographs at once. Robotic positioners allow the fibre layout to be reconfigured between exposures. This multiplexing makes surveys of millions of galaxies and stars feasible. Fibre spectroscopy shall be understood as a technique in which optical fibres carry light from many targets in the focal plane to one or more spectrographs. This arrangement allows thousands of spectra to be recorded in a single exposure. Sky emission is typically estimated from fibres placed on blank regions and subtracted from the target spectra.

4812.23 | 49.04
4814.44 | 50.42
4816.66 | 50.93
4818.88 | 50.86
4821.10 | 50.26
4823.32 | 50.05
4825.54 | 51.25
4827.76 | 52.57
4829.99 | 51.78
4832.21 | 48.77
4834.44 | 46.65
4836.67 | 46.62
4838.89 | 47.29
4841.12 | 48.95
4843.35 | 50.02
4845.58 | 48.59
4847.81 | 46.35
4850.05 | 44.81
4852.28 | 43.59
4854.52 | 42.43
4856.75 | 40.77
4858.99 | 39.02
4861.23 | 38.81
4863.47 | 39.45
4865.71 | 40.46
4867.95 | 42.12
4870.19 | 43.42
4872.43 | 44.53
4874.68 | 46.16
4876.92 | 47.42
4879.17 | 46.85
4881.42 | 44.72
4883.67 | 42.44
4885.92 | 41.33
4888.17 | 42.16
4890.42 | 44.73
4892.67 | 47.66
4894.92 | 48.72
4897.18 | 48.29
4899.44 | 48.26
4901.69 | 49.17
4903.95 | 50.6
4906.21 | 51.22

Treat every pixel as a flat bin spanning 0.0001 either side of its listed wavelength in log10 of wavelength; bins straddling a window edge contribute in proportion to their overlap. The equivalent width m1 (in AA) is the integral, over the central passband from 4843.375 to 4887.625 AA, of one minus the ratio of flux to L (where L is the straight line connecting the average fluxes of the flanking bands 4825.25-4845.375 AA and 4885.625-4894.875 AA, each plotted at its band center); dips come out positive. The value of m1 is 3.1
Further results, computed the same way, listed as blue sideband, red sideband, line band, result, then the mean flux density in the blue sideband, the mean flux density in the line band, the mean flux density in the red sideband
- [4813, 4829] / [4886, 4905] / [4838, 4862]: 2.32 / 50.9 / 44.6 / 47.1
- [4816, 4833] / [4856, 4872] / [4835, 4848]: -0.44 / 50.9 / 48.1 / 40.8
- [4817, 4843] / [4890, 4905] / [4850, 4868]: 2.96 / 49.6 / 41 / 48.4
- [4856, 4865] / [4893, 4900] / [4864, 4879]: -0.64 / 39.5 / 44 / 48.3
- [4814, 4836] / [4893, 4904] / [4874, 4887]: 1.15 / 50.3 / 44.8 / 48.7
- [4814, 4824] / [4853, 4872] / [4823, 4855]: -1.31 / 50.5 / 48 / 41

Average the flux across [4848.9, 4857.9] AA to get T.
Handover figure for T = 42.9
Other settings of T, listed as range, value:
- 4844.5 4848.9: 47.5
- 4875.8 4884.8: 45.3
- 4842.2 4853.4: 46.7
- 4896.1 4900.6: 48.3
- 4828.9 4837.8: 48.5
